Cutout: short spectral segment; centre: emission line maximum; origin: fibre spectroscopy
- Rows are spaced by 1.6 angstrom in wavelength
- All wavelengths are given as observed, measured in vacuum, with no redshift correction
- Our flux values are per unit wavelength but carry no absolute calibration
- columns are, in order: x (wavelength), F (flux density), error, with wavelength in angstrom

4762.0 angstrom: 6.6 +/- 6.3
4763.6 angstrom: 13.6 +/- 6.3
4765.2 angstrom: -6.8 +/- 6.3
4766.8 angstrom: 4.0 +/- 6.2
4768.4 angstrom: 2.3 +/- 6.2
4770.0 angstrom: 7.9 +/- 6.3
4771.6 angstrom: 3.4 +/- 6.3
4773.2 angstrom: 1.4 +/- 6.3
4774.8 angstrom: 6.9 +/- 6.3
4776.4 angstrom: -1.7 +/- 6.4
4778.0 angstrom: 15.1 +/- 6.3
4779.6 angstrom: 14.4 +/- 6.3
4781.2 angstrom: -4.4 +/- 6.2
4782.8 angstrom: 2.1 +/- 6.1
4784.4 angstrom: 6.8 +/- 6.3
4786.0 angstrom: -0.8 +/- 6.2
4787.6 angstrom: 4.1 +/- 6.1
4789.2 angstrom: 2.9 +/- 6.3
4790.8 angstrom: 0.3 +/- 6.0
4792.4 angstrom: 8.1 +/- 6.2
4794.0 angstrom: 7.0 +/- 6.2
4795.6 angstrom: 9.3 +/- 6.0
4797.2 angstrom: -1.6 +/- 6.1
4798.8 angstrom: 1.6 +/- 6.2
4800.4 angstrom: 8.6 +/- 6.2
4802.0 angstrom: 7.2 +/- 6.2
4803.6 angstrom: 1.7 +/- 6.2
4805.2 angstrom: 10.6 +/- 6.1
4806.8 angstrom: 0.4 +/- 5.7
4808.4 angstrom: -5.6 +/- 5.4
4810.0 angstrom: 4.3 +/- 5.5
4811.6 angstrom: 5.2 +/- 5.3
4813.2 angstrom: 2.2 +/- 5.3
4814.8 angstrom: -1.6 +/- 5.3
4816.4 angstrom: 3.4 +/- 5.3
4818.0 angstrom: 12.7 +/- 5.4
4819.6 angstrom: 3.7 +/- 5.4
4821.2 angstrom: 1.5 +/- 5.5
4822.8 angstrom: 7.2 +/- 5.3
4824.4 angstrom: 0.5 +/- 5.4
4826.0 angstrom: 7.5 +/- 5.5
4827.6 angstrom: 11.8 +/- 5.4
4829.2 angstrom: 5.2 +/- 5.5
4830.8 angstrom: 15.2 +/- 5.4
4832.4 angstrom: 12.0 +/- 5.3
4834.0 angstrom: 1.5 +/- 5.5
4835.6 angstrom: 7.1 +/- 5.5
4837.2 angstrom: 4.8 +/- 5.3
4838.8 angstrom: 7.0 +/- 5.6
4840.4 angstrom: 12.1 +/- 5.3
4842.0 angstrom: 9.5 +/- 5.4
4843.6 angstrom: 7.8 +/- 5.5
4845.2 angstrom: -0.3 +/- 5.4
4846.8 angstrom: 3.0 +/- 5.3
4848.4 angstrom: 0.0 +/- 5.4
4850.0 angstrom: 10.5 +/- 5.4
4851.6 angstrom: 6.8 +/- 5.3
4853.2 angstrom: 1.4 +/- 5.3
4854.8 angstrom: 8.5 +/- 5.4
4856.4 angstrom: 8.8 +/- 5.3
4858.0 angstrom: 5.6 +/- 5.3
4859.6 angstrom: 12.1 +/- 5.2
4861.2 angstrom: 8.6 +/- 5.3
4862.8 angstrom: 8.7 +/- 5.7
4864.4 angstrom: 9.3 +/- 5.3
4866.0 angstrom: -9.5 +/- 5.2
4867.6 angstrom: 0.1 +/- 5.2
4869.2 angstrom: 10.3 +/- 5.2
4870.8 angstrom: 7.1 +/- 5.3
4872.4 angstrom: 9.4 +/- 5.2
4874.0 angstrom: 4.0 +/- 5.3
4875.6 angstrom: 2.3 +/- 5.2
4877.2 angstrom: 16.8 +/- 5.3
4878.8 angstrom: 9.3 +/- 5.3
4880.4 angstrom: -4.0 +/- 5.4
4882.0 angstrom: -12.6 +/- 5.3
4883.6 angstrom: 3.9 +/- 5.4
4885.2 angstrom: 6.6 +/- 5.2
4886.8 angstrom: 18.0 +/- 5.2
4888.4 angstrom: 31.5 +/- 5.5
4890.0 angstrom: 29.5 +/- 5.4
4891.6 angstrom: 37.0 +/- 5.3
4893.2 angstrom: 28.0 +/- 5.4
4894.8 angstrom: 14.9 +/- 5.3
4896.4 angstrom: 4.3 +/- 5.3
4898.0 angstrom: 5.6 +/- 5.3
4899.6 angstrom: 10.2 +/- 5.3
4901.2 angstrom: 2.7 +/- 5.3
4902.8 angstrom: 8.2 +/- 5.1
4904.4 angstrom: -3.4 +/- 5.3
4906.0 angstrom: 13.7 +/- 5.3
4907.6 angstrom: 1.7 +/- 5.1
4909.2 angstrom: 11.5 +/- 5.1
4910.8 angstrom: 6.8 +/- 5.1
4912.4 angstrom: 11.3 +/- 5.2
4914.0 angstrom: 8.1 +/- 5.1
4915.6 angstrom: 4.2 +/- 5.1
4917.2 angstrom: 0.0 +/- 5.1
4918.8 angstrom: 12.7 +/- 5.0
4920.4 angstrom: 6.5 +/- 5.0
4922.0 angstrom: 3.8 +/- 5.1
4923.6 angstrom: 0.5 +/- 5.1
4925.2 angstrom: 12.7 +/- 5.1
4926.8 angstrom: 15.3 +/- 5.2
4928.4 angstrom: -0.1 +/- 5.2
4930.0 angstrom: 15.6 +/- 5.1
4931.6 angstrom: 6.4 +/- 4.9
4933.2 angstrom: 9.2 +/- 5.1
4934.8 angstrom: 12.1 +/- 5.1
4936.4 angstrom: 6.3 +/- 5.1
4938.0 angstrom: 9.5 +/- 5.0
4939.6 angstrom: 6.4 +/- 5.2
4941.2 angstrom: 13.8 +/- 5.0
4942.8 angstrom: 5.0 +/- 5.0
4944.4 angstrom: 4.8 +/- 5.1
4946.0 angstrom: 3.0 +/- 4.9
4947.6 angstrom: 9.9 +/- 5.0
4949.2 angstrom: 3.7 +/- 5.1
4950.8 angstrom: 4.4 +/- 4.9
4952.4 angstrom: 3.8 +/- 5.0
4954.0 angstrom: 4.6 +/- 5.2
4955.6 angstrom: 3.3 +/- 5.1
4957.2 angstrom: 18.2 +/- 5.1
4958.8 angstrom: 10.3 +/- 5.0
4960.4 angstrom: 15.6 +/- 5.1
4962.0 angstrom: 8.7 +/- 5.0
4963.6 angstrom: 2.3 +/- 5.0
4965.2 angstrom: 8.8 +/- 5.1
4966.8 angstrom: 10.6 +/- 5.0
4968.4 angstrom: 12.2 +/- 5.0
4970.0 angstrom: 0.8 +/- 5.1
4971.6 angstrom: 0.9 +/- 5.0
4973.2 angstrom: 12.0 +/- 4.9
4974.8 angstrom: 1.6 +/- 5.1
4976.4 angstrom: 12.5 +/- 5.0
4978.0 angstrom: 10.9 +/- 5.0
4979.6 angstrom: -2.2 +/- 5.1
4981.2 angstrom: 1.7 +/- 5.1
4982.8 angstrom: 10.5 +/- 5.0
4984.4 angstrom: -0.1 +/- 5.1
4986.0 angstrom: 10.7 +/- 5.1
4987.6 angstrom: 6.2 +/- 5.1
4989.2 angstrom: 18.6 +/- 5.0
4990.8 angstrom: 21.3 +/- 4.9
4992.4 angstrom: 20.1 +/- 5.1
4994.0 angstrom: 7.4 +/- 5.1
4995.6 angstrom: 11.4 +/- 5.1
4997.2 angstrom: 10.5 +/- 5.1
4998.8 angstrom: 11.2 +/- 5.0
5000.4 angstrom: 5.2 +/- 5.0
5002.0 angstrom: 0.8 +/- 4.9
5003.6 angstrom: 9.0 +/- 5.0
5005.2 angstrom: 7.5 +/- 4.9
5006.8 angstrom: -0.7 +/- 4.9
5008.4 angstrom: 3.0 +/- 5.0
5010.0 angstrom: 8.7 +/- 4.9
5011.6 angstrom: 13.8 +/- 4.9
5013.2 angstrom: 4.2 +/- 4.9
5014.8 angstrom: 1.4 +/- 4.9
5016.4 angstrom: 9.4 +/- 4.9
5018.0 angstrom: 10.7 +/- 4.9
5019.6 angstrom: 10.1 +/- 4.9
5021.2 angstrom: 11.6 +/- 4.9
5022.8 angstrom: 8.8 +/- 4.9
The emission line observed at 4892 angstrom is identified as [O II]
